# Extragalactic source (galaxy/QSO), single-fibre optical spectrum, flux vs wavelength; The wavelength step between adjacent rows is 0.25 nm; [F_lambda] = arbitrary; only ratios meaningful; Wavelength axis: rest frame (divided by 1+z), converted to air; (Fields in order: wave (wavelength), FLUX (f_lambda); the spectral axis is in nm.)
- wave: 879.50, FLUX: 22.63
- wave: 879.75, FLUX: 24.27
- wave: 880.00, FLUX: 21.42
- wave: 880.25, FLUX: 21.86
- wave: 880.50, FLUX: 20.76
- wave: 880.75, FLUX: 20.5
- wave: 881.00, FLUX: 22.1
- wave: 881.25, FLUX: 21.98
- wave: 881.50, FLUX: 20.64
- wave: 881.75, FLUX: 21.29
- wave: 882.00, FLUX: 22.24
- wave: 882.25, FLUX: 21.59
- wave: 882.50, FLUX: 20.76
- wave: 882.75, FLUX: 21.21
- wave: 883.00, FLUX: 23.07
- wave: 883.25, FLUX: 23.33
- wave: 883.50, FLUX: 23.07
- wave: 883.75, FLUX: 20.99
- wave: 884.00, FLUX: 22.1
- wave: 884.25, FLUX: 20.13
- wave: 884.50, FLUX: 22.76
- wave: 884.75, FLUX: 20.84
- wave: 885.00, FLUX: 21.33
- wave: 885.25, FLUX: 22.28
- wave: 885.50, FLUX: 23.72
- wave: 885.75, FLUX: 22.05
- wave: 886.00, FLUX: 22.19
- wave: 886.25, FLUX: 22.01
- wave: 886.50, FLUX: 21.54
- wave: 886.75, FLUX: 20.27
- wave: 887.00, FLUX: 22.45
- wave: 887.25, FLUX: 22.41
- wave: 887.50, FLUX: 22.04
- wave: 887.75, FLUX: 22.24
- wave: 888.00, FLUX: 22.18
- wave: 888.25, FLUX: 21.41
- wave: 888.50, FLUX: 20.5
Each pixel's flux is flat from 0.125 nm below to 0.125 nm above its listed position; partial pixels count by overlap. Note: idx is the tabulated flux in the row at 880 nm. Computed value 21.42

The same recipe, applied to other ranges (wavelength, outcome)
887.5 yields 22.04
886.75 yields 20.27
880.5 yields 20.76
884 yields 22.1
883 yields 23.07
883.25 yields 23.33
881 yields 22.1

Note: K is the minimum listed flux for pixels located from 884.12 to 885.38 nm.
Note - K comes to 20.13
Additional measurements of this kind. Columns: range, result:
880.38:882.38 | 20.5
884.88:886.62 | 21.33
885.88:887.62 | 20.27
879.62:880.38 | 21.42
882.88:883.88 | 20.99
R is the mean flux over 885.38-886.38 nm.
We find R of 22.5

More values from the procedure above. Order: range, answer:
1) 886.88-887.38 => 22.4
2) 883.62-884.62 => 21.5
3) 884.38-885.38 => 21.8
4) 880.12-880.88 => 21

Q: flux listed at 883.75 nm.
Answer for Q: 20.99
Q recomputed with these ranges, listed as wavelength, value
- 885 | 21.33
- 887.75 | 22.24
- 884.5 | 22.76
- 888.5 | 20.5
